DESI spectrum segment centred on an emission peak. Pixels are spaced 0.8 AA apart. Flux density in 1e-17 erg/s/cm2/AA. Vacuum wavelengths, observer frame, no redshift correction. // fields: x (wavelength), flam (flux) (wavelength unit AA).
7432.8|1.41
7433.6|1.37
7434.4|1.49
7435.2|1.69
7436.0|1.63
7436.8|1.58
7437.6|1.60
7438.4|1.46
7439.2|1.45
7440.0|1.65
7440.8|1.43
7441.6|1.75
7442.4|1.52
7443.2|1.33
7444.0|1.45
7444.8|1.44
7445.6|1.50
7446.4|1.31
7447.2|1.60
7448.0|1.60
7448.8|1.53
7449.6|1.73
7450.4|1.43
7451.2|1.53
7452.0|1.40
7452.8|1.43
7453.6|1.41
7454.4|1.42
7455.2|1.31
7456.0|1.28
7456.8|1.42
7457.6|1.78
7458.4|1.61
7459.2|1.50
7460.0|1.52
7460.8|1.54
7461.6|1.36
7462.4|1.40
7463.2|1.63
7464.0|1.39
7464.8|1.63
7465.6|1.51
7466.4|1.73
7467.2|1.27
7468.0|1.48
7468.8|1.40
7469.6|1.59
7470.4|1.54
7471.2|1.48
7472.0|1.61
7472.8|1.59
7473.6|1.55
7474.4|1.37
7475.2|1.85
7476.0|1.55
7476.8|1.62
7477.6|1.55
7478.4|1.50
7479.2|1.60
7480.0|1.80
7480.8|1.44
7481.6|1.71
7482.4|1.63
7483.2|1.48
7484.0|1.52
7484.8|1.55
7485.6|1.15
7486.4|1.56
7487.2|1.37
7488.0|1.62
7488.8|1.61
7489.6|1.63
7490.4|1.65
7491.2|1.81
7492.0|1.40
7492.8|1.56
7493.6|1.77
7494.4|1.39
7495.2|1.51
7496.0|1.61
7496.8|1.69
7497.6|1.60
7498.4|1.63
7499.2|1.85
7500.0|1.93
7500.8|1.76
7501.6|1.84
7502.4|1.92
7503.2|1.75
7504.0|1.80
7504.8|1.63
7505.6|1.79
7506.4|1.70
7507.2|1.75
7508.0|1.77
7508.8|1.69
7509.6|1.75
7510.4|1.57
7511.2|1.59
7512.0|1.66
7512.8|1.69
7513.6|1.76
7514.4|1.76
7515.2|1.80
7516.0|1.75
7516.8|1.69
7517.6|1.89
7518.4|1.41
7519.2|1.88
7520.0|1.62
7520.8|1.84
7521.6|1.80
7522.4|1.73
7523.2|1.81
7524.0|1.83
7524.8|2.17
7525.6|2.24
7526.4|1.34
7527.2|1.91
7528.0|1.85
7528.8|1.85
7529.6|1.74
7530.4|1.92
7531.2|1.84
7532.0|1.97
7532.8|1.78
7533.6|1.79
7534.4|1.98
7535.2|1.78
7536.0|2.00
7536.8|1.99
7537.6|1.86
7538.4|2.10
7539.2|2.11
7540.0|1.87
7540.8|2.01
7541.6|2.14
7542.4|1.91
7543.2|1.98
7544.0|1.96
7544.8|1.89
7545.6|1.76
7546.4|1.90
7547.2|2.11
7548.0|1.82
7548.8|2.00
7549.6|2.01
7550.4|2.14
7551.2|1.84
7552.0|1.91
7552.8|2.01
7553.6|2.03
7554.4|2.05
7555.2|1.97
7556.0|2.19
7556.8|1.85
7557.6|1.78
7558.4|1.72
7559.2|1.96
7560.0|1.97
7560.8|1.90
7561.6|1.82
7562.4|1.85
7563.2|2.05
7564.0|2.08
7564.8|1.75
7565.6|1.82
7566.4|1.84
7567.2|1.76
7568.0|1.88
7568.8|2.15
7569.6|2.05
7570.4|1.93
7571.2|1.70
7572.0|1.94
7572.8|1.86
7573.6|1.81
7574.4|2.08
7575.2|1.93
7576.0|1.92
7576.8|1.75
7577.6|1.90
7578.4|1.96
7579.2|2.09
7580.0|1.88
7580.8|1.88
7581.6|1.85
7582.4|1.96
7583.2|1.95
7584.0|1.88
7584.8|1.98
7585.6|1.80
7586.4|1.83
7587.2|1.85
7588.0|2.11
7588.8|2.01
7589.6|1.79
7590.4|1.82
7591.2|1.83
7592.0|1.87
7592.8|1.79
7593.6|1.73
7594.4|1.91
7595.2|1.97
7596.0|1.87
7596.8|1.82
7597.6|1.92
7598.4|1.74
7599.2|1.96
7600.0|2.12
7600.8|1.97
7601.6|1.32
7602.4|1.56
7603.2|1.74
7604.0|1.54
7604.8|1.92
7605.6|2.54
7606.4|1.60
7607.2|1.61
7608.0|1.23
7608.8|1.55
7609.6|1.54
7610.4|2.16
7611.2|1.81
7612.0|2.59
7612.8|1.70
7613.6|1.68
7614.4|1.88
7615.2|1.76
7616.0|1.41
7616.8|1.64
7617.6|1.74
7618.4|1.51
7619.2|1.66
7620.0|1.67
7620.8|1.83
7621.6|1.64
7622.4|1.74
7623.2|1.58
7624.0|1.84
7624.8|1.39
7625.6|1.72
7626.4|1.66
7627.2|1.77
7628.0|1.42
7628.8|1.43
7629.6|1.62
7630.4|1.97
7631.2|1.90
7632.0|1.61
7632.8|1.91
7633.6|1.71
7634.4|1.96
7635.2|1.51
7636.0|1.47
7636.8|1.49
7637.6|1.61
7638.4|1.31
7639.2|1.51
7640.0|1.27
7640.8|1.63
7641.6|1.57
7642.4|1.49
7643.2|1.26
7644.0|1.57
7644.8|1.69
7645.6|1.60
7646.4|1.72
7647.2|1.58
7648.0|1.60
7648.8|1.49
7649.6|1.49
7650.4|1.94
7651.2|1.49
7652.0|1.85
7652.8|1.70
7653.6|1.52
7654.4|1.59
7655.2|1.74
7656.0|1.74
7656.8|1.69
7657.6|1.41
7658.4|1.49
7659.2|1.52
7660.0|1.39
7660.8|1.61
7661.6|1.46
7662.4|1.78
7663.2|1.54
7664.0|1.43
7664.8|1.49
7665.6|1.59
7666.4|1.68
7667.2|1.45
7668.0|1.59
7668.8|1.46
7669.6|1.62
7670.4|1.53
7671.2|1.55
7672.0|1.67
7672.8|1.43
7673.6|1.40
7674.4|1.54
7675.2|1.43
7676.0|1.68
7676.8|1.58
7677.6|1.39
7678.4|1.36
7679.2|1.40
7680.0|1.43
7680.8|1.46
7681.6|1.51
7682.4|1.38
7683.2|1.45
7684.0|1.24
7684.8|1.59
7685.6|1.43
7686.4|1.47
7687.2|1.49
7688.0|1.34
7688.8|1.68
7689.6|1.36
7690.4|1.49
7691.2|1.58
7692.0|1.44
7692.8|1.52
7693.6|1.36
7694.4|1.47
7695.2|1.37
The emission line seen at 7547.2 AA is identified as Mg II 2798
